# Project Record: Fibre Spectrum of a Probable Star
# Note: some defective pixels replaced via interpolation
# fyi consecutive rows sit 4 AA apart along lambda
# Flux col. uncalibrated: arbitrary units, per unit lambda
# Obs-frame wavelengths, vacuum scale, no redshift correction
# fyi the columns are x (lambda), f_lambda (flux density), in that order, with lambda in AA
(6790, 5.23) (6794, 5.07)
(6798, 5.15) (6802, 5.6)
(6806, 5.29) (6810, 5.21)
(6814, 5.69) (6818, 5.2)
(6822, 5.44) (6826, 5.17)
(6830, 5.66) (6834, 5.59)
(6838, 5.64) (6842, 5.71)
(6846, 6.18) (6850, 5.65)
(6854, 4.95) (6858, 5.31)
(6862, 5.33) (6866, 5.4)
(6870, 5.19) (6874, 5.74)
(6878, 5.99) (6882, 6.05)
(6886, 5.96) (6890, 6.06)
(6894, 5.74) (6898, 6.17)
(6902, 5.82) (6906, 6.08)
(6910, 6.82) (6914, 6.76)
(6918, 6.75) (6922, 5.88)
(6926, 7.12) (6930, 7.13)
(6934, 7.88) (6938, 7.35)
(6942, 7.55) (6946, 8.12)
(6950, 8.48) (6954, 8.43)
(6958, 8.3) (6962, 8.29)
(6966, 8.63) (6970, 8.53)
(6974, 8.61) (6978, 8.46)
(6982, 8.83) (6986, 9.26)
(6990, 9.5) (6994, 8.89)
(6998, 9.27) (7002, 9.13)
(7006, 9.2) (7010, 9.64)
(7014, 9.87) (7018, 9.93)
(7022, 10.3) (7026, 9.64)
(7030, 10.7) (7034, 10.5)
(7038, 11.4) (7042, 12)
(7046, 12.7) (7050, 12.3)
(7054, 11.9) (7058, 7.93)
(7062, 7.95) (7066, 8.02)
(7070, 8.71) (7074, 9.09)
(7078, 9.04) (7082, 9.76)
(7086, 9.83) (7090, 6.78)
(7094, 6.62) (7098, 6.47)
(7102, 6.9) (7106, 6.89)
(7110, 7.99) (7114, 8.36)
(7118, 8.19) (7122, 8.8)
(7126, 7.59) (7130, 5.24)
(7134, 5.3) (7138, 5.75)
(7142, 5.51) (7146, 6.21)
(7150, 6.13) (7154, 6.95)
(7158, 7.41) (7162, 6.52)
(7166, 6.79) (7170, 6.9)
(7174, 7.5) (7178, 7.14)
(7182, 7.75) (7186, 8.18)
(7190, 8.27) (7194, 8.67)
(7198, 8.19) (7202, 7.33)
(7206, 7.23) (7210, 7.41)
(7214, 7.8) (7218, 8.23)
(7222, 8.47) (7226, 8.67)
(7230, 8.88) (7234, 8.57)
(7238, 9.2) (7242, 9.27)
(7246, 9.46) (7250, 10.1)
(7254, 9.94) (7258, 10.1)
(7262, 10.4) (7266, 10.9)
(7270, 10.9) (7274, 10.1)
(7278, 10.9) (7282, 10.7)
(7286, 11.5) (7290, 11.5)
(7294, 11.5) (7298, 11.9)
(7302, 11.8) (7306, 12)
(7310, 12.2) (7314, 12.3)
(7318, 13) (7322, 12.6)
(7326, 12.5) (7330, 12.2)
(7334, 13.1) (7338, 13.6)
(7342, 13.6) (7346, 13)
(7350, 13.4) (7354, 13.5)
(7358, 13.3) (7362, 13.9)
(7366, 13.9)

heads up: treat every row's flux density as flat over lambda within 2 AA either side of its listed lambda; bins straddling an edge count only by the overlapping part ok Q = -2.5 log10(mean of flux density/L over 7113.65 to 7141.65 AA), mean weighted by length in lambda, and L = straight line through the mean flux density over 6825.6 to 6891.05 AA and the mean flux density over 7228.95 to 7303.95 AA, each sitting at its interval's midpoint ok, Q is 0.27 mag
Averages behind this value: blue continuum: 5.63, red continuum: 10.4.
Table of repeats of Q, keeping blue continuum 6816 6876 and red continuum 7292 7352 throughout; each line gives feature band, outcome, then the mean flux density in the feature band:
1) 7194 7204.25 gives 0.33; 7.92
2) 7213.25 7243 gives 0.28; 8.65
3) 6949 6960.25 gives -0.18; 8.39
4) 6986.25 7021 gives -0.20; 9.45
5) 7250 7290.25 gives 0.11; 10.6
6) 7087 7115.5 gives 0.27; 7.22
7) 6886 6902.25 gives 0.04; 5.96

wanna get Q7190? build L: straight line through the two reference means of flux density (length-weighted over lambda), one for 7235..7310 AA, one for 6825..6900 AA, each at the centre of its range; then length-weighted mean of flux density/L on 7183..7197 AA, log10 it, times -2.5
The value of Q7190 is 0.16 mag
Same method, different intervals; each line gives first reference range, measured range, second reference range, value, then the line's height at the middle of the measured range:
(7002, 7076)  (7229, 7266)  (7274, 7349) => 0.21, 11.7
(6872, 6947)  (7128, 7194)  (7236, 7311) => 0.36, 9.45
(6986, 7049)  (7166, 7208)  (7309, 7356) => 0.45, 11.7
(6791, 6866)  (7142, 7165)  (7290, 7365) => 0.48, 10.2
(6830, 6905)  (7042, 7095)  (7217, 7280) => -0.21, 7.78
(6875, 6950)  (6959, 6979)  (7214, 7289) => -0.18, 7.18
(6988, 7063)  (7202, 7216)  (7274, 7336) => 0.45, 11.3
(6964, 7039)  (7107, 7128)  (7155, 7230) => 0.04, 8.4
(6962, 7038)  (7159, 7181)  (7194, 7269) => 0.27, 9.05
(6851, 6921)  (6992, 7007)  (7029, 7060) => 0.07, 9.69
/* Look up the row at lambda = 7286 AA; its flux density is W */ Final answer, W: 11.5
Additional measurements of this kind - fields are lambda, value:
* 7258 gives 10.1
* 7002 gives 9.13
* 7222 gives 8.47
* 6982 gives 8.83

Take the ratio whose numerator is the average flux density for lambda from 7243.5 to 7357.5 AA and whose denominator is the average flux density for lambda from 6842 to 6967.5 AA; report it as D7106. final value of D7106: 1.78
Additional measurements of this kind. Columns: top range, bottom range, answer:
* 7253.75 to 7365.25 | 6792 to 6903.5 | 2.17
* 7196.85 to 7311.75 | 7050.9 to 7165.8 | 1.29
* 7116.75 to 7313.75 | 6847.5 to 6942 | 1.42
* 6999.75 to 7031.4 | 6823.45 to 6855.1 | 1.75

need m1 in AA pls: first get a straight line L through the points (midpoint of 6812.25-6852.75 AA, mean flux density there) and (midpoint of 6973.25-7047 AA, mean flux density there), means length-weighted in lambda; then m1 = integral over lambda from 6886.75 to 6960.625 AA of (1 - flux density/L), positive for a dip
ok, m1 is 7.5 AA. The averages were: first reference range 5.58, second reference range 9.87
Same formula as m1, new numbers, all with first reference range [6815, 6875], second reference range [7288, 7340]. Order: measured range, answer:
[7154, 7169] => 4.7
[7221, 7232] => 2.3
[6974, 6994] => -3.9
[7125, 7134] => 3.4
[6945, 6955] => -1.9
